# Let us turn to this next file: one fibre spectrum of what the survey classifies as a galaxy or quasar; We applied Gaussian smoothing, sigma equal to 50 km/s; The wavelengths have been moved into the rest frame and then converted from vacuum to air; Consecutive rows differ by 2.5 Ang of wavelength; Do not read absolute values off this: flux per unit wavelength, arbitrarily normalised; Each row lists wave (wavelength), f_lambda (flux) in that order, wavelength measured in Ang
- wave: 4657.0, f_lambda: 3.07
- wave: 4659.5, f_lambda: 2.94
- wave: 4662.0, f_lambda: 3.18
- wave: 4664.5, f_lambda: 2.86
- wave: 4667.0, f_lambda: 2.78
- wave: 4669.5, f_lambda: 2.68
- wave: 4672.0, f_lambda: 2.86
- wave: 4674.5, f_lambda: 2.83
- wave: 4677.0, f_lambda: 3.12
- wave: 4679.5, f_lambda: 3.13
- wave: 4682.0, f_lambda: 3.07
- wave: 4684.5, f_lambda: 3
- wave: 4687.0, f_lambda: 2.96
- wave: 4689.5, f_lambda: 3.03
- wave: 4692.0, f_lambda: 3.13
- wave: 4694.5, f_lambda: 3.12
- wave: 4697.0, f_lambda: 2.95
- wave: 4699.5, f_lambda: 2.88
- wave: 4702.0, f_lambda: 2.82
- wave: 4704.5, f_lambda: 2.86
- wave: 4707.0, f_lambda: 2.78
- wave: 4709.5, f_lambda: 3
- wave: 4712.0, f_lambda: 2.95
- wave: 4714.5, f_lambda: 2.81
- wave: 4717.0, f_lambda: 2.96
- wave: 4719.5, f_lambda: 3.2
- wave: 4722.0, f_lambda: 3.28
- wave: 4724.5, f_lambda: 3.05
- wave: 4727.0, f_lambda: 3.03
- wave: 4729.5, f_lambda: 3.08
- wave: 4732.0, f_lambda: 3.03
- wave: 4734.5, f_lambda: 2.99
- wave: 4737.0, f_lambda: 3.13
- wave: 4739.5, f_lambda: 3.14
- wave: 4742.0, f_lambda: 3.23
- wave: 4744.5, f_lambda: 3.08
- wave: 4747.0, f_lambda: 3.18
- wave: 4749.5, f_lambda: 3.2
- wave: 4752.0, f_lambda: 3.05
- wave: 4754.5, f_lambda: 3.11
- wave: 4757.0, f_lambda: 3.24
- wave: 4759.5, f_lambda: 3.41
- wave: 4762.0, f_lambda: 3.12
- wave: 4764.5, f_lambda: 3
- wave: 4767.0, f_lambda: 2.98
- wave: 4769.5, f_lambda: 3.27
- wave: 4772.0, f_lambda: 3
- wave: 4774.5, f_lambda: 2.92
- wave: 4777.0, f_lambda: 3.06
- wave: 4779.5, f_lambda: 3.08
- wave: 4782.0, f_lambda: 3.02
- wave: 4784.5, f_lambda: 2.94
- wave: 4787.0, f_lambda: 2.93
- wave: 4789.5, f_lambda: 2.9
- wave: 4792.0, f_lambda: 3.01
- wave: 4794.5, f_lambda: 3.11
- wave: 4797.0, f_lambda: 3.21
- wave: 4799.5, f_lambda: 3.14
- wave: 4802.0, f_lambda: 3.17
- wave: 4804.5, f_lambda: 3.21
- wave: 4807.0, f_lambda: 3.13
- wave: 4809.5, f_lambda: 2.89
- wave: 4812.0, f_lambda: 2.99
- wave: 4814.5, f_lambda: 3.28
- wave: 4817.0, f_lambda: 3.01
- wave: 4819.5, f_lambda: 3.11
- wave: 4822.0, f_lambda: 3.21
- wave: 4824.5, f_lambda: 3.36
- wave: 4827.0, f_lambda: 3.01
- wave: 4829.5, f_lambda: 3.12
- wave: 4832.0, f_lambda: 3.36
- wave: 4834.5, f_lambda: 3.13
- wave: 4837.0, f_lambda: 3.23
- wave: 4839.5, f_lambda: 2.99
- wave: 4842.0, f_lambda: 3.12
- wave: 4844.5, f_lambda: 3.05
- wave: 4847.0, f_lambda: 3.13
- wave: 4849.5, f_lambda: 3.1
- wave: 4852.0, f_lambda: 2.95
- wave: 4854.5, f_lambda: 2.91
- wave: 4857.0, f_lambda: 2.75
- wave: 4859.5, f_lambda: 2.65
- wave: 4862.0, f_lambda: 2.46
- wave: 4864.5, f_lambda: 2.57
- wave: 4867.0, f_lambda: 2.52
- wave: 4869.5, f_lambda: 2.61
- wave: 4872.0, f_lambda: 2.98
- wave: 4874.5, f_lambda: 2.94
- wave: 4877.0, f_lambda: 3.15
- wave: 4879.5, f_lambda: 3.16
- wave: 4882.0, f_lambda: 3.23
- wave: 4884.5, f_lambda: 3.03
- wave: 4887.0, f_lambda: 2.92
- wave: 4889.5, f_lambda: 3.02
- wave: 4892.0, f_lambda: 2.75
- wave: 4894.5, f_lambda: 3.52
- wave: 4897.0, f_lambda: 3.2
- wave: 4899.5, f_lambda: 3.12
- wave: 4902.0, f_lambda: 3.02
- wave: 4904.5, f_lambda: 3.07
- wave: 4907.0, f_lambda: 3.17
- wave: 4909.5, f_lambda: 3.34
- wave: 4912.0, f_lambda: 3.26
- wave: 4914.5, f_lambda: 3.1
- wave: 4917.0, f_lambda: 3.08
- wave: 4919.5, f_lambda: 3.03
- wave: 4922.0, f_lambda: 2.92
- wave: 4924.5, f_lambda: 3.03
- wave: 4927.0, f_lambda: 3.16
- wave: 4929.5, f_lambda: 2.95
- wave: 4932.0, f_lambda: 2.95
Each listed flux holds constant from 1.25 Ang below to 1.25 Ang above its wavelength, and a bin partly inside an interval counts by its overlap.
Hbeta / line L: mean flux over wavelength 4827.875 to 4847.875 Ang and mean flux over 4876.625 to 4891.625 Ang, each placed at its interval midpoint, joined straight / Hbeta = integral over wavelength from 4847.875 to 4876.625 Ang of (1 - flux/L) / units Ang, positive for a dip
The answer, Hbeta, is 2.9 Ang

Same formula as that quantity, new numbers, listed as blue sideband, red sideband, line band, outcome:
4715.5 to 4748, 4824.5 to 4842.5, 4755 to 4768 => -0.1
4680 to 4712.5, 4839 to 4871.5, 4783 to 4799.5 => -0.8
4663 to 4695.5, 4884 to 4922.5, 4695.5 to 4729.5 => 0.2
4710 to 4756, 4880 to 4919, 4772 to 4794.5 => 0.8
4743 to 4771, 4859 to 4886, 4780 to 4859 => -2.3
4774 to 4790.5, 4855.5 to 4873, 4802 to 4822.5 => -1.8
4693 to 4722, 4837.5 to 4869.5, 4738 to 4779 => -2.9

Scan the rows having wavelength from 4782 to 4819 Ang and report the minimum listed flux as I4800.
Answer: 2.89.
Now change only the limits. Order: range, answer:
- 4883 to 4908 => 2.75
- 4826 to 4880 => 2.46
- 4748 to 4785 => 2.92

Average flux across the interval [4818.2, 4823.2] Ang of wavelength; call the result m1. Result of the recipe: 3.16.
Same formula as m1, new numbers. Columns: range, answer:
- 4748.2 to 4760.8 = 3.2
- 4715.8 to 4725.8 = 3.12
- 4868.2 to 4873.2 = 2.79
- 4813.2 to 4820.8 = 3.13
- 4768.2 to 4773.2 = 3.13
